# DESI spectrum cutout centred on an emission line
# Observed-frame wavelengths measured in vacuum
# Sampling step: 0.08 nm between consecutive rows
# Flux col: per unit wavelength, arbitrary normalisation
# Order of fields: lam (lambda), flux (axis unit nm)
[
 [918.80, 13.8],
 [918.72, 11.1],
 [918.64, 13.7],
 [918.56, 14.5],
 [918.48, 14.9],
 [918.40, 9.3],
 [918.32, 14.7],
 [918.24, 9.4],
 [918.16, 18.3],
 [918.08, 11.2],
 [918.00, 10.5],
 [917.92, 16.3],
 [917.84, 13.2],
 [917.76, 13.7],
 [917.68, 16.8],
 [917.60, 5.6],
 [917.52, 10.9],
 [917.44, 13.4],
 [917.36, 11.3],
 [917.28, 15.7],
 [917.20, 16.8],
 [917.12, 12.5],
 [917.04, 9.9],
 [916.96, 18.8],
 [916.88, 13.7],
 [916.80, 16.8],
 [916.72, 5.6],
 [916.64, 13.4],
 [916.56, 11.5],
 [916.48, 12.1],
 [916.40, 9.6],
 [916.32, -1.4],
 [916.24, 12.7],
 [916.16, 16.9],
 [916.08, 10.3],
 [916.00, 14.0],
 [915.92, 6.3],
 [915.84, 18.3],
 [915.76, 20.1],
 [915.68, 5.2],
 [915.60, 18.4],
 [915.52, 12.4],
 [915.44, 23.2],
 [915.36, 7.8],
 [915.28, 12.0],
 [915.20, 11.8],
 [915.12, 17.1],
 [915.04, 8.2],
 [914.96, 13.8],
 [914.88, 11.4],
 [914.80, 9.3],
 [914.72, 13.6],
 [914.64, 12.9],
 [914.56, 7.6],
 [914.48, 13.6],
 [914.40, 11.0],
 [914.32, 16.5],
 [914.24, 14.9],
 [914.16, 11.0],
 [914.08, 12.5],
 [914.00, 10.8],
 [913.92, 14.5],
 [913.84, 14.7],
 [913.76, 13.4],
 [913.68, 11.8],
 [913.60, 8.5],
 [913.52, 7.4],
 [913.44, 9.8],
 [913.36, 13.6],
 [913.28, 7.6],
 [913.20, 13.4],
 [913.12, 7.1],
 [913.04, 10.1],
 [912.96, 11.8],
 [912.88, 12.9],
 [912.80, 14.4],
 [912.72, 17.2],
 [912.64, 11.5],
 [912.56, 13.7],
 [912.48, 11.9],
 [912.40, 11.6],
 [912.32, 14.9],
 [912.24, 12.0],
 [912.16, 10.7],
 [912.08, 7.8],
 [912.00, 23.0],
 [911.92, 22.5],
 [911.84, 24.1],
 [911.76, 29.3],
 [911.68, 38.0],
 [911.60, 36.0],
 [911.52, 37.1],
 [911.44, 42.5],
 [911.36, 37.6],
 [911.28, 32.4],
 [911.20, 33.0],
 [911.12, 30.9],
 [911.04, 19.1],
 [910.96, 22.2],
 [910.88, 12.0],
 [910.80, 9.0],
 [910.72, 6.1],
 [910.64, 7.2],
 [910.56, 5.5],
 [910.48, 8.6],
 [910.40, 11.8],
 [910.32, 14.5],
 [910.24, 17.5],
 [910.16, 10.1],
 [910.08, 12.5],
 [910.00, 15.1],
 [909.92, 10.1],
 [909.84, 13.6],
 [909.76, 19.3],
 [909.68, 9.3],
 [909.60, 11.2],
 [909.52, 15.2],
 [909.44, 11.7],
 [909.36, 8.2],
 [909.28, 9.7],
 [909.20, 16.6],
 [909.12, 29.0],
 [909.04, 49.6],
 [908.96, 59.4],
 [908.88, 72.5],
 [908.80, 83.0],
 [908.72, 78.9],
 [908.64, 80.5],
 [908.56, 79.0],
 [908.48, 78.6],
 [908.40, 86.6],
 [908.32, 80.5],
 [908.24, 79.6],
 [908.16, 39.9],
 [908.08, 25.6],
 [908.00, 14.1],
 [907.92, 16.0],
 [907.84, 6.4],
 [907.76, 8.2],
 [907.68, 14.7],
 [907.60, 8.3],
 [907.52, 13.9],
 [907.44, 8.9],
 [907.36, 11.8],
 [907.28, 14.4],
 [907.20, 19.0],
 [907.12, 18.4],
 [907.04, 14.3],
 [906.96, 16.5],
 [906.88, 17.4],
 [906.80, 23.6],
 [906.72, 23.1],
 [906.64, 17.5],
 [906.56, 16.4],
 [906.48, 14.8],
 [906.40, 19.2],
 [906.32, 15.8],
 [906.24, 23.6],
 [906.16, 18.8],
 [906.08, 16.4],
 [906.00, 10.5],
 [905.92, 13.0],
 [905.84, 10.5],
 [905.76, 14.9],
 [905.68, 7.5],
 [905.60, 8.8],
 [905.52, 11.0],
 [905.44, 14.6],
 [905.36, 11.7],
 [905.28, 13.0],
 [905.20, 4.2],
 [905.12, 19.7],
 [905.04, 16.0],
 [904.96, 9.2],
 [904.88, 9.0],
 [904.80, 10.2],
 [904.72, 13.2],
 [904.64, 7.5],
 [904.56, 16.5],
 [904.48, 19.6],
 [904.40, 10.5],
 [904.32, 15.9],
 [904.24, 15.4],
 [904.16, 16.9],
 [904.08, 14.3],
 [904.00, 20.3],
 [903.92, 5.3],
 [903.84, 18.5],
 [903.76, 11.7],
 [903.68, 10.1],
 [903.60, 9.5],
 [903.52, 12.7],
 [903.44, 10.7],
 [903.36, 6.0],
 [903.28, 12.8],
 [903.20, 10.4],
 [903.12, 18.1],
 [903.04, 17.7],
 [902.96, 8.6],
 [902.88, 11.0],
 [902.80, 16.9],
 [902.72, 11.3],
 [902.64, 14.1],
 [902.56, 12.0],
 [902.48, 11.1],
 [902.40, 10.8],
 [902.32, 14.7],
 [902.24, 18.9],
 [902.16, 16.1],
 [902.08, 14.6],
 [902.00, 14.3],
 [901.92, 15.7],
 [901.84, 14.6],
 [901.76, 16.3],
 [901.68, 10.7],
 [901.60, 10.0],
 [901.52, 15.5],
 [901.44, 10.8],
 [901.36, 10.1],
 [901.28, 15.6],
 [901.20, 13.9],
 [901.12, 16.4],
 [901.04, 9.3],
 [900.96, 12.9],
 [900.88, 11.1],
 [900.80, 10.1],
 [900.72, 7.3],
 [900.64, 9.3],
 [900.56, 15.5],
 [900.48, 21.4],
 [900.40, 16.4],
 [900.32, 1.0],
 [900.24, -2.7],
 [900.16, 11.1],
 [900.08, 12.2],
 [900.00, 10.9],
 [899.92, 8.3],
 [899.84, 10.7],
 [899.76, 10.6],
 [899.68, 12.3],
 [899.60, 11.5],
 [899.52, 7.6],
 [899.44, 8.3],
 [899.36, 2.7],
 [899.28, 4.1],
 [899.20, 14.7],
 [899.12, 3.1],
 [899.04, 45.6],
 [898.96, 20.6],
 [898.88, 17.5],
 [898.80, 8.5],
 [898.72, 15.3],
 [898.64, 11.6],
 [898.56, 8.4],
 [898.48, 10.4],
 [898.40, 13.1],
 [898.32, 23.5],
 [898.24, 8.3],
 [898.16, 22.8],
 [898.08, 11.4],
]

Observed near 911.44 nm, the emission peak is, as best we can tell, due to [N II] 6583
